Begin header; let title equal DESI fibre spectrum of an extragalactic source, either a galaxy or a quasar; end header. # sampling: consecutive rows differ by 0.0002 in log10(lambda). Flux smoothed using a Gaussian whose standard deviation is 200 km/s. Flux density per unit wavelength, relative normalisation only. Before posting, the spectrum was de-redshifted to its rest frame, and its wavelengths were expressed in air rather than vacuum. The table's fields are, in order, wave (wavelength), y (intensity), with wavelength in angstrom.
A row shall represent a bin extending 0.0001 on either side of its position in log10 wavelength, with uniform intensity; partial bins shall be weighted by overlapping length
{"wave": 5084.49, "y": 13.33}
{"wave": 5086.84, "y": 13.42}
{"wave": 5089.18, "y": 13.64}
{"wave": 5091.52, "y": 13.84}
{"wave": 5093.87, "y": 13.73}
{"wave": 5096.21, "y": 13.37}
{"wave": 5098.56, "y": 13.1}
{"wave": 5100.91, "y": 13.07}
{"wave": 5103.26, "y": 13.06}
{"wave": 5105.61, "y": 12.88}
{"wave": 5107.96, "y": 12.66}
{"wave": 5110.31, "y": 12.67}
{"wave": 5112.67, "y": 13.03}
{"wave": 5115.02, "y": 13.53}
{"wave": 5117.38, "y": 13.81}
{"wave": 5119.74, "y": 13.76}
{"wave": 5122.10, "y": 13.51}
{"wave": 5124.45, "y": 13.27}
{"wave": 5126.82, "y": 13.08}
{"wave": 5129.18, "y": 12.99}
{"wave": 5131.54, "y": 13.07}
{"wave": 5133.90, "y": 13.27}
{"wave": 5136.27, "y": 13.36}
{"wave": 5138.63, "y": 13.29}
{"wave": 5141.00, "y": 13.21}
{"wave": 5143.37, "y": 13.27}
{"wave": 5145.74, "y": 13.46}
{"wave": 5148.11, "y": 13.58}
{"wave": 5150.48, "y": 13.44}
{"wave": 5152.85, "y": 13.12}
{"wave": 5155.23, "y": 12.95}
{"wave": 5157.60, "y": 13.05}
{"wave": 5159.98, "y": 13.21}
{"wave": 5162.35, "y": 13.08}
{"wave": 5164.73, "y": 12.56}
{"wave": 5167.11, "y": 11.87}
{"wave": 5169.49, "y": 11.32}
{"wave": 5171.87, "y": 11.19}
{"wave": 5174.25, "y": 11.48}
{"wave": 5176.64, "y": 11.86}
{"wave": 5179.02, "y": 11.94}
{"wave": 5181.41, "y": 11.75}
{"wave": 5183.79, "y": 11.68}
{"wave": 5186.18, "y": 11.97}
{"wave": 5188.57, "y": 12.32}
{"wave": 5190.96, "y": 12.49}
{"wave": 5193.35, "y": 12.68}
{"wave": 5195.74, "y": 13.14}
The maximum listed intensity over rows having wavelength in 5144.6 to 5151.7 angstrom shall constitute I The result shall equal 13.58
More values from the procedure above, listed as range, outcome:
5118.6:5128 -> 13.76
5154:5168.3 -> 13.21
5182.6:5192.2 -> 12.49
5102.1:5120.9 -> 13.81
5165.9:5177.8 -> 11.87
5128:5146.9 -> 13.46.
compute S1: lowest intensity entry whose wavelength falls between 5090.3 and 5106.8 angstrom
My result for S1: 12.88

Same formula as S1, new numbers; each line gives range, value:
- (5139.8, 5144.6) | 13.21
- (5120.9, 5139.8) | 12.99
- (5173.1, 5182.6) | 11.48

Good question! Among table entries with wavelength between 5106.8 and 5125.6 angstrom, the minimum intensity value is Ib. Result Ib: 12.66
